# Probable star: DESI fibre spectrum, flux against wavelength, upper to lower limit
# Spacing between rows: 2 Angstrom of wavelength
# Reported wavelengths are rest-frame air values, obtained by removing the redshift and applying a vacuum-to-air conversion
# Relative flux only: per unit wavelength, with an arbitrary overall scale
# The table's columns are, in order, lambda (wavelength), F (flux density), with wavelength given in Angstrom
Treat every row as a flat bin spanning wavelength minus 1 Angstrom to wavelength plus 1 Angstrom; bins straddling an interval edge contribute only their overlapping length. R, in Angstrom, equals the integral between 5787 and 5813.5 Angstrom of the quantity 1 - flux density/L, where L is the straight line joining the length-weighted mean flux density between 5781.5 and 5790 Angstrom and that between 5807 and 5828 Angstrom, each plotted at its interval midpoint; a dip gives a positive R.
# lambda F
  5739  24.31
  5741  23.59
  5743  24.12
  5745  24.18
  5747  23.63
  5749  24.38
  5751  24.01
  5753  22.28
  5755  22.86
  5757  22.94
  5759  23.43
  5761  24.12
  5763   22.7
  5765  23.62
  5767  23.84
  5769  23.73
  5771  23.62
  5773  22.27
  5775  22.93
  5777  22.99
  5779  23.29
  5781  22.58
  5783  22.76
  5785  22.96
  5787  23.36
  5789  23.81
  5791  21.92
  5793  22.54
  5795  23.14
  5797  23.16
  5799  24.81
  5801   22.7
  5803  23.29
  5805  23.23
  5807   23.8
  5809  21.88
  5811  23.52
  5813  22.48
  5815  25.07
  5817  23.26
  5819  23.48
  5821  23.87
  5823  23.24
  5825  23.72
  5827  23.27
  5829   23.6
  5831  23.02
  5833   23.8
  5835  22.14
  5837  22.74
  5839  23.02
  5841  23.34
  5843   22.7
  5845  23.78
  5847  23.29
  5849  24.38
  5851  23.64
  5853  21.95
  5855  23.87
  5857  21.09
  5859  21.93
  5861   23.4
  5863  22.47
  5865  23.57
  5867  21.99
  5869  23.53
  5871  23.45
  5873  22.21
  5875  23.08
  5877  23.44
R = 0.2 Angstrom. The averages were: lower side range 23.2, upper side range 23.4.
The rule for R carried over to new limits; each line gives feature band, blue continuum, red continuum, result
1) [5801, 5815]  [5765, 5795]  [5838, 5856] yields 0.0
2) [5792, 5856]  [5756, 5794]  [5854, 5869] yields -1.2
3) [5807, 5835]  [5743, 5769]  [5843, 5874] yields -0.2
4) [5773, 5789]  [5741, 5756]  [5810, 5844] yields 0.3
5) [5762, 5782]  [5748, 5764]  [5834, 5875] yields 0.1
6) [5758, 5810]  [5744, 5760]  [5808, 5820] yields 0.4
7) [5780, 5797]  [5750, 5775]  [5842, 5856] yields 0.3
